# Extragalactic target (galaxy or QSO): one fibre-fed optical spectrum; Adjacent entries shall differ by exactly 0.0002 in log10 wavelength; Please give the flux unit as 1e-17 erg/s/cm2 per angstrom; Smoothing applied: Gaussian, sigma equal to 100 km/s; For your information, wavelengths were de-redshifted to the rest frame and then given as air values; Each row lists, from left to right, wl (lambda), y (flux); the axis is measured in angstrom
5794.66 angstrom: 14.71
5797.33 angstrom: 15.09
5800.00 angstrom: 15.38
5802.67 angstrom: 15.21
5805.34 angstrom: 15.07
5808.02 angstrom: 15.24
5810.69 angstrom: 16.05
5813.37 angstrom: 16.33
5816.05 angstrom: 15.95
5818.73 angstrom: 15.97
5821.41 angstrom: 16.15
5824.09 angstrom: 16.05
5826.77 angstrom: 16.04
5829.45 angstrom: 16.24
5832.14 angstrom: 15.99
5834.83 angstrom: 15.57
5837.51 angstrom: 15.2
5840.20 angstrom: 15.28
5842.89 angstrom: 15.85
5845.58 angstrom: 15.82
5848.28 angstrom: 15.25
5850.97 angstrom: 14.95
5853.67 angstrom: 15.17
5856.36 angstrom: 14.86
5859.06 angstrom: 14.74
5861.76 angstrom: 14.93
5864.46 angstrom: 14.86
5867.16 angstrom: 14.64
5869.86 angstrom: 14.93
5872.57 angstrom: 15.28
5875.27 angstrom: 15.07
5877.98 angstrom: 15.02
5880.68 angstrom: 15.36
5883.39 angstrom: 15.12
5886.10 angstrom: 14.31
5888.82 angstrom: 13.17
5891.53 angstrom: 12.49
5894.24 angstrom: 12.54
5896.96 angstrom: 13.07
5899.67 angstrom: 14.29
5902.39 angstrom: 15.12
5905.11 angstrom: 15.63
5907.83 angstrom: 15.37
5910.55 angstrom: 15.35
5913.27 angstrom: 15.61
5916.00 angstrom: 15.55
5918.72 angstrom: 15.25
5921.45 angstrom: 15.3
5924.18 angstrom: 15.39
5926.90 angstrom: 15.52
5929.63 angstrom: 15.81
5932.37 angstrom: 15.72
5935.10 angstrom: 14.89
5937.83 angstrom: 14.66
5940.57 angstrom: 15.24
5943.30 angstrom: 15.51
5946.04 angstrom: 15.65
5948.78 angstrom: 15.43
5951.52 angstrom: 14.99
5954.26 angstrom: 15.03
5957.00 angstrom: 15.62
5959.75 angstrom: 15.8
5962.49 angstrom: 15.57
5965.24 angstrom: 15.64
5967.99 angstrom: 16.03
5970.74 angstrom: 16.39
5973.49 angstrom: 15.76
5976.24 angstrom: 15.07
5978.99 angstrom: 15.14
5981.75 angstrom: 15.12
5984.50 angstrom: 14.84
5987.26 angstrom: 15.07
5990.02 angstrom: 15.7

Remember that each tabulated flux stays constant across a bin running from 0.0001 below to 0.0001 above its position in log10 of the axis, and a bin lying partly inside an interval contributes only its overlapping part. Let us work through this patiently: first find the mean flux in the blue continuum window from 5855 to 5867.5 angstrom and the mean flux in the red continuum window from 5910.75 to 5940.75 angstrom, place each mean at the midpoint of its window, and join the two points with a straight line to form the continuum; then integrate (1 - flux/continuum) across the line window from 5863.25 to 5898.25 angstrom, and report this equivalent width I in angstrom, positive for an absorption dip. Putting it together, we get 1.6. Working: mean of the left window 14.8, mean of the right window 15.4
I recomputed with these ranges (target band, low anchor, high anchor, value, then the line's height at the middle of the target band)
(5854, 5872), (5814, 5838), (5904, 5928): 1.0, 15.7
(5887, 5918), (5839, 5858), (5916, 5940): 1.9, 15.3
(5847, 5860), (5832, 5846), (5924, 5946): 0.5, 15.5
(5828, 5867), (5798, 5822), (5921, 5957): 0.6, 15.6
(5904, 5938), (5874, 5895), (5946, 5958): -1.4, 14.8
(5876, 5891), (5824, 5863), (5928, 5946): 0.9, 15.4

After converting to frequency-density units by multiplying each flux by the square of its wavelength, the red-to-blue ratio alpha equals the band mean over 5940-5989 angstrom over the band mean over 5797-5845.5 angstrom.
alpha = 1.03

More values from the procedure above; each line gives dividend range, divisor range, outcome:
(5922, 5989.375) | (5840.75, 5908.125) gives 1.08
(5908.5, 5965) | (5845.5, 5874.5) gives 1.05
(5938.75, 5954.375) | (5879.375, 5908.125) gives 1.10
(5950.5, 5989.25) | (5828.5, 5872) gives 1.05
